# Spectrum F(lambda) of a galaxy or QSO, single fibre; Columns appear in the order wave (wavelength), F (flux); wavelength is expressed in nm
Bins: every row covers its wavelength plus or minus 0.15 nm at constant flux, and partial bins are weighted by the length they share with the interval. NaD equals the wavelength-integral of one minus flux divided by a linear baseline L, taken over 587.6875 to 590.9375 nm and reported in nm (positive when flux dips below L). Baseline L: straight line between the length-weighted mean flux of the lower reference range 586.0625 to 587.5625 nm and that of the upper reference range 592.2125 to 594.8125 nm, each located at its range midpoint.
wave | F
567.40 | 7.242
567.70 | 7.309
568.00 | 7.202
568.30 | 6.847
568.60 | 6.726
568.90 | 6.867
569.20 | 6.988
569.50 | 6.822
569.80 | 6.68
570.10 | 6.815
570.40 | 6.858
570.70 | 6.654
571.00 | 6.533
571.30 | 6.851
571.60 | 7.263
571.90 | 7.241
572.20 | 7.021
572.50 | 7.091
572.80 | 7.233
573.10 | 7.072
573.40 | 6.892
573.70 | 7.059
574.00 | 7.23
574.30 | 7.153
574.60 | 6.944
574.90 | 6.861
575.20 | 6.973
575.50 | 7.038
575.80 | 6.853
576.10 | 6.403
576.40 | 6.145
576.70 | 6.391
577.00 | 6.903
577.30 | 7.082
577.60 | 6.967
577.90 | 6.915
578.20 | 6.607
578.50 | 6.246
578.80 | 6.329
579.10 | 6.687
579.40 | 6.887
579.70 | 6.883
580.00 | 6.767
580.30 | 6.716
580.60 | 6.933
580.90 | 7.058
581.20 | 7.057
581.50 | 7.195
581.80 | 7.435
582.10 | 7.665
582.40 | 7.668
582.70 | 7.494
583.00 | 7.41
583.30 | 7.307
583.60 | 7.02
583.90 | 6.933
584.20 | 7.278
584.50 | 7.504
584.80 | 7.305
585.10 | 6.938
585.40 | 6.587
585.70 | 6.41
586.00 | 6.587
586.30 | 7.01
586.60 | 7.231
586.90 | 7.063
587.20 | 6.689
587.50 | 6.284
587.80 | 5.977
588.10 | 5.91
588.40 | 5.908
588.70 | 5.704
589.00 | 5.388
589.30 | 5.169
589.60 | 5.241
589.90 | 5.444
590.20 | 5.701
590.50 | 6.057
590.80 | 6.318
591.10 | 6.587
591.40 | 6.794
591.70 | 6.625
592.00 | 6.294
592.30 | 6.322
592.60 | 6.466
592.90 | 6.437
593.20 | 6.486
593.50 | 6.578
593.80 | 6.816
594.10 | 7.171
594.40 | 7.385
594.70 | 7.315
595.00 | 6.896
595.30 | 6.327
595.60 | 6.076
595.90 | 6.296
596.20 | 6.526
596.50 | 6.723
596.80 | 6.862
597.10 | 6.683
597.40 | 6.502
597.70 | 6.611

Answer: 0.54 nm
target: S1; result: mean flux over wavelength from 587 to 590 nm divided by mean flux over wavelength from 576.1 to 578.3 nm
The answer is 0.9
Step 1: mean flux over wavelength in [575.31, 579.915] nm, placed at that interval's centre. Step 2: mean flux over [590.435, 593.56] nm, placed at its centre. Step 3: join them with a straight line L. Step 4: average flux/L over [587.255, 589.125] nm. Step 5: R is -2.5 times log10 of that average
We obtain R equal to 0.11 mag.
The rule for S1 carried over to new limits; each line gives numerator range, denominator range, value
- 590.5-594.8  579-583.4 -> 0.93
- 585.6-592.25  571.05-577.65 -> 0.89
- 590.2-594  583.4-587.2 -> 0.93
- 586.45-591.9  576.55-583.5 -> 0.88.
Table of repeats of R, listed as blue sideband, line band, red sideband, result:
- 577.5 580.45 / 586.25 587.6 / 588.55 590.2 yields -0.20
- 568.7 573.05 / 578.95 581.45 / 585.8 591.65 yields -0.06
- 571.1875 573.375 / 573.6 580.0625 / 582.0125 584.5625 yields 0.07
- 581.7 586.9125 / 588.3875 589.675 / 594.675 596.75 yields 0.26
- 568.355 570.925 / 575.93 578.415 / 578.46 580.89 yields 0.01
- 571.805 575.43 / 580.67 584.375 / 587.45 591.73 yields -0.14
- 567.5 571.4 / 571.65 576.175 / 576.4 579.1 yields -0.04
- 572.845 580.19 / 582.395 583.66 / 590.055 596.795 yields -0.10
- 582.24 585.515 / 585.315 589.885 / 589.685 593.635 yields 0.10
